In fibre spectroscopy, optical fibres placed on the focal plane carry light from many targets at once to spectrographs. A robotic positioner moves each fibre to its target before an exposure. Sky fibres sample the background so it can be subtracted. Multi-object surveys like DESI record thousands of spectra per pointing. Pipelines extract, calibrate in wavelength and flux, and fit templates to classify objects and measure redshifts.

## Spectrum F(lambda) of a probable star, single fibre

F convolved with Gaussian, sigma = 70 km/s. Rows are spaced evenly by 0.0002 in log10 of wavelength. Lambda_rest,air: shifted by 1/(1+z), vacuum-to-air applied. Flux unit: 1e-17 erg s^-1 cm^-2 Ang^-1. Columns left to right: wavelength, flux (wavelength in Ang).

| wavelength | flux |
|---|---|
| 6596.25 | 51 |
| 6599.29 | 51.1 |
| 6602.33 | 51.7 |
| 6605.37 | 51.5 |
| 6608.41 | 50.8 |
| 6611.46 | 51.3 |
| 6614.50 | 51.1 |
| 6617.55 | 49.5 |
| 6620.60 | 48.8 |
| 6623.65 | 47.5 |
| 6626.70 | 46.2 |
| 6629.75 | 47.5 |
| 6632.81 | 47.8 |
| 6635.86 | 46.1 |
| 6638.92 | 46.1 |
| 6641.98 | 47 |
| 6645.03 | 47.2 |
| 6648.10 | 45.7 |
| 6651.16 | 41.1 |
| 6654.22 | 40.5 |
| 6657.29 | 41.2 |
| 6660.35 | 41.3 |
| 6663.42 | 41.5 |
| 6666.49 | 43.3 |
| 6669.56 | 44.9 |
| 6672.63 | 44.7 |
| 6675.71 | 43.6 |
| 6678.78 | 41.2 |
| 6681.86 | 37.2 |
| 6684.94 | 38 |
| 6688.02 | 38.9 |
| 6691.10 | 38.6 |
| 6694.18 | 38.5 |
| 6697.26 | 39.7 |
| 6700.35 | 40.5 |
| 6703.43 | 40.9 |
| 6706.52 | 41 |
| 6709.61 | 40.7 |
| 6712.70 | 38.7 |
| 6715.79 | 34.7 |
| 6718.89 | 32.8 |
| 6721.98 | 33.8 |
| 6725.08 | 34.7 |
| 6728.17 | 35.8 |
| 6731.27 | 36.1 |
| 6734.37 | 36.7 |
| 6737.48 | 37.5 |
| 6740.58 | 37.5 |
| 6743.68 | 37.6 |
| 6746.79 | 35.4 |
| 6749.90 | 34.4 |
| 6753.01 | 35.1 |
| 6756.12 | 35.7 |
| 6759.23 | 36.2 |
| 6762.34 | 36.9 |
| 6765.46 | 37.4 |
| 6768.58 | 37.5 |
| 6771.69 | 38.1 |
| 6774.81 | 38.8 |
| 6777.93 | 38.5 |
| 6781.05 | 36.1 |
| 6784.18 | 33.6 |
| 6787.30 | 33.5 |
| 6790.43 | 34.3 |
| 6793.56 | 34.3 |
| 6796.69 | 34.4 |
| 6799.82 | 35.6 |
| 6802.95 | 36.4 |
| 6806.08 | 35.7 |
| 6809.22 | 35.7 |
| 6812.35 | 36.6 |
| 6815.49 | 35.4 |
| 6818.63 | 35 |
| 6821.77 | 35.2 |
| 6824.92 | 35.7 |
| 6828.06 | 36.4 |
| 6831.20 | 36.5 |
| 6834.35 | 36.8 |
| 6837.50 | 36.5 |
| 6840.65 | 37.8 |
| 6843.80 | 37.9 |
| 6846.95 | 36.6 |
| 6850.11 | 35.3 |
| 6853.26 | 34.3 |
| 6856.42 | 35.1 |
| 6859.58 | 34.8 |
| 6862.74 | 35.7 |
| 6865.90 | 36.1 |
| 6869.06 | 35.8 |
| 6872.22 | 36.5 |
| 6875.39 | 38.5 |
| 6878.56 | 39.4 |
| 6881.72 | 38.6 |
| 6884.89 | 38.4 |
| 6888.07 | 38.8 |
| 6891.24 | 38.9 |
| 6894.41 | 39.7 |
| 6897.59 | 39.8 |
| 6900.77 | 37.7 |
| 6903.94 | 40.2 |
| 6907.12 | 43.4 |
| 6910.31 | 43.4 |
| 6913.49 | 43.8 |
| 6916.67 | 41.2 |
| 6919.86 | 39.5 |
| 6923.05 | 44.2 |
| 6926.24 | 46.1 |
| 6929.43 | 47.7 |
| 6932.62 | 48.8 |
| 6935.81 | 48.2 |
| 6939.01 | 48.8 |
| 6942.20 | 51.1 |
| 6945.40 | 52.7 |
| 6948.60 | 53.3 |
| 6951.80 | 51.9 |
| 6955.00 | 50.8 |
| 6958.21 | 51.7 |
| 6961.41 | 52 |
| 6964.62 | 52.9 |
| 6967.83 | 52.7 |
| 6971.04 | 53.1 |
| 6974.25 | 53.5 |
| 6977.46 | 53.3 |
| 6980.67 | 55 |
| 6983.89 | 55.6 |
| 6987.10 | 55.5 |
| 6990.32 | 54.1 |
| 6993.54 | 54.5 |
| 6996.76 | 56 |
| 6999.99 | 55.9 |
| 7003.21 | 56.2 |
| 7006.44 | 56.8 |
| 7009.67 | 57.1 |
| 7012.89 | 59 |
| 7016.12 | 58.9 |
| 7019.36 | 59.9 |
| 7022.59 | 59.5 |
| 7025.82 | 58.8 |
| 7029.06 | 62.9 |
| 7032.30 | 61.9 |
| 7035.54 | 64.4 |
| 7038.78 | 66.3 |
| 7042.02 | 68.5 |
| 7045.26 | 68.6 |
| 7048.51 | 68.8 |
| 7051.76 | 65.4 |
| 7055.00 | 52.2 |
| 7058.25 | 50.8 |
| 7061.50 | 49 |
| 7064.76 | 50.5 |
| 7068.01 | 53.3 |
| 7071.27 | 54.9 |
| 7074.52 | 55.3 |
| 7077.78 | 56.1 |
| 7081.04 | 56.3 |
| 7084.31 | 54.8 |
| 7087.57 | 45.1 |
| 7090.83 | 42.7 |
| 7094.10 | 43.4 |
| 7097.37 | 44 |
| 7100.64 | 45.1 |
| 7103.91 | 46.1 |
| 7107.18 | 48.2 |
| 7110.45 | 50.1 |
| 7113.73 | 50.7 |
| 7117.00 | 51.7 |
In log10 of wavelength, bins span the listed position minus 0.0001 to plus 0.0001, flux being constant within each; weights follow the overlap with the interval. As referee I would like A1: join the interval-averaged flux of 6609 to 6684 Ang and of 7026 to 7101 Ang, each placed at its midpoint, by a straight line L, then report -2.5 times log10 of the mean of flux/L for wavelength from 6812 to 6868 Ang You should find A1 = 0.36 mag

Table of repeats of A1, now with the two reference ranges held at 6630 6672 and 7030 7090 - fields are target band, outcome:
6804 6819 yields 0.35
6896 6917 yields 0.26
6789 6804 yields 0.37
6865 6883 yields 0.35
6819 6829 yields 0.37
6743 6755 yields 0.32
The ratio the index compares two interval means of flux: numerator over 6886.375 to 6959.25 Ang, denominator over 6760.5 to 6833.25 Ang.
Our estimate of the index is 1.3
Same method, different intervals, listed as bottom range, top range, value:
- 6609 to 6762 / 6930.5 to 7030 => 1.33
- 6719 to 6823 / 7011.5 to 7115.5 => 1.54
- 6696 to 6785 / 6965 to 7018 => 1.50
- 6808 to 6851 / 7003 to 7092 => 1.59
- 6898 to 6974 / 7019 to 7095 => 1.20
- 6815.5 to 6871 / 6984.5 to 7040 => 1.63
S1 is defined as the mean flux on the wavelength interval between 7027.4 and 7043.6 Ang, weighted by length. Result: 64.8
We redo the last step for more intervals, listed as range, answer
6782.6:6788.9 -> 33.5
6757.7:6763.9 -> 36.6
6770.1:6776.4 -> 38.5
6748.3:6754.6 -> 34.7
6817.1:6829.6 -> 35.6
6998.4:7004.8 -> 56.1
